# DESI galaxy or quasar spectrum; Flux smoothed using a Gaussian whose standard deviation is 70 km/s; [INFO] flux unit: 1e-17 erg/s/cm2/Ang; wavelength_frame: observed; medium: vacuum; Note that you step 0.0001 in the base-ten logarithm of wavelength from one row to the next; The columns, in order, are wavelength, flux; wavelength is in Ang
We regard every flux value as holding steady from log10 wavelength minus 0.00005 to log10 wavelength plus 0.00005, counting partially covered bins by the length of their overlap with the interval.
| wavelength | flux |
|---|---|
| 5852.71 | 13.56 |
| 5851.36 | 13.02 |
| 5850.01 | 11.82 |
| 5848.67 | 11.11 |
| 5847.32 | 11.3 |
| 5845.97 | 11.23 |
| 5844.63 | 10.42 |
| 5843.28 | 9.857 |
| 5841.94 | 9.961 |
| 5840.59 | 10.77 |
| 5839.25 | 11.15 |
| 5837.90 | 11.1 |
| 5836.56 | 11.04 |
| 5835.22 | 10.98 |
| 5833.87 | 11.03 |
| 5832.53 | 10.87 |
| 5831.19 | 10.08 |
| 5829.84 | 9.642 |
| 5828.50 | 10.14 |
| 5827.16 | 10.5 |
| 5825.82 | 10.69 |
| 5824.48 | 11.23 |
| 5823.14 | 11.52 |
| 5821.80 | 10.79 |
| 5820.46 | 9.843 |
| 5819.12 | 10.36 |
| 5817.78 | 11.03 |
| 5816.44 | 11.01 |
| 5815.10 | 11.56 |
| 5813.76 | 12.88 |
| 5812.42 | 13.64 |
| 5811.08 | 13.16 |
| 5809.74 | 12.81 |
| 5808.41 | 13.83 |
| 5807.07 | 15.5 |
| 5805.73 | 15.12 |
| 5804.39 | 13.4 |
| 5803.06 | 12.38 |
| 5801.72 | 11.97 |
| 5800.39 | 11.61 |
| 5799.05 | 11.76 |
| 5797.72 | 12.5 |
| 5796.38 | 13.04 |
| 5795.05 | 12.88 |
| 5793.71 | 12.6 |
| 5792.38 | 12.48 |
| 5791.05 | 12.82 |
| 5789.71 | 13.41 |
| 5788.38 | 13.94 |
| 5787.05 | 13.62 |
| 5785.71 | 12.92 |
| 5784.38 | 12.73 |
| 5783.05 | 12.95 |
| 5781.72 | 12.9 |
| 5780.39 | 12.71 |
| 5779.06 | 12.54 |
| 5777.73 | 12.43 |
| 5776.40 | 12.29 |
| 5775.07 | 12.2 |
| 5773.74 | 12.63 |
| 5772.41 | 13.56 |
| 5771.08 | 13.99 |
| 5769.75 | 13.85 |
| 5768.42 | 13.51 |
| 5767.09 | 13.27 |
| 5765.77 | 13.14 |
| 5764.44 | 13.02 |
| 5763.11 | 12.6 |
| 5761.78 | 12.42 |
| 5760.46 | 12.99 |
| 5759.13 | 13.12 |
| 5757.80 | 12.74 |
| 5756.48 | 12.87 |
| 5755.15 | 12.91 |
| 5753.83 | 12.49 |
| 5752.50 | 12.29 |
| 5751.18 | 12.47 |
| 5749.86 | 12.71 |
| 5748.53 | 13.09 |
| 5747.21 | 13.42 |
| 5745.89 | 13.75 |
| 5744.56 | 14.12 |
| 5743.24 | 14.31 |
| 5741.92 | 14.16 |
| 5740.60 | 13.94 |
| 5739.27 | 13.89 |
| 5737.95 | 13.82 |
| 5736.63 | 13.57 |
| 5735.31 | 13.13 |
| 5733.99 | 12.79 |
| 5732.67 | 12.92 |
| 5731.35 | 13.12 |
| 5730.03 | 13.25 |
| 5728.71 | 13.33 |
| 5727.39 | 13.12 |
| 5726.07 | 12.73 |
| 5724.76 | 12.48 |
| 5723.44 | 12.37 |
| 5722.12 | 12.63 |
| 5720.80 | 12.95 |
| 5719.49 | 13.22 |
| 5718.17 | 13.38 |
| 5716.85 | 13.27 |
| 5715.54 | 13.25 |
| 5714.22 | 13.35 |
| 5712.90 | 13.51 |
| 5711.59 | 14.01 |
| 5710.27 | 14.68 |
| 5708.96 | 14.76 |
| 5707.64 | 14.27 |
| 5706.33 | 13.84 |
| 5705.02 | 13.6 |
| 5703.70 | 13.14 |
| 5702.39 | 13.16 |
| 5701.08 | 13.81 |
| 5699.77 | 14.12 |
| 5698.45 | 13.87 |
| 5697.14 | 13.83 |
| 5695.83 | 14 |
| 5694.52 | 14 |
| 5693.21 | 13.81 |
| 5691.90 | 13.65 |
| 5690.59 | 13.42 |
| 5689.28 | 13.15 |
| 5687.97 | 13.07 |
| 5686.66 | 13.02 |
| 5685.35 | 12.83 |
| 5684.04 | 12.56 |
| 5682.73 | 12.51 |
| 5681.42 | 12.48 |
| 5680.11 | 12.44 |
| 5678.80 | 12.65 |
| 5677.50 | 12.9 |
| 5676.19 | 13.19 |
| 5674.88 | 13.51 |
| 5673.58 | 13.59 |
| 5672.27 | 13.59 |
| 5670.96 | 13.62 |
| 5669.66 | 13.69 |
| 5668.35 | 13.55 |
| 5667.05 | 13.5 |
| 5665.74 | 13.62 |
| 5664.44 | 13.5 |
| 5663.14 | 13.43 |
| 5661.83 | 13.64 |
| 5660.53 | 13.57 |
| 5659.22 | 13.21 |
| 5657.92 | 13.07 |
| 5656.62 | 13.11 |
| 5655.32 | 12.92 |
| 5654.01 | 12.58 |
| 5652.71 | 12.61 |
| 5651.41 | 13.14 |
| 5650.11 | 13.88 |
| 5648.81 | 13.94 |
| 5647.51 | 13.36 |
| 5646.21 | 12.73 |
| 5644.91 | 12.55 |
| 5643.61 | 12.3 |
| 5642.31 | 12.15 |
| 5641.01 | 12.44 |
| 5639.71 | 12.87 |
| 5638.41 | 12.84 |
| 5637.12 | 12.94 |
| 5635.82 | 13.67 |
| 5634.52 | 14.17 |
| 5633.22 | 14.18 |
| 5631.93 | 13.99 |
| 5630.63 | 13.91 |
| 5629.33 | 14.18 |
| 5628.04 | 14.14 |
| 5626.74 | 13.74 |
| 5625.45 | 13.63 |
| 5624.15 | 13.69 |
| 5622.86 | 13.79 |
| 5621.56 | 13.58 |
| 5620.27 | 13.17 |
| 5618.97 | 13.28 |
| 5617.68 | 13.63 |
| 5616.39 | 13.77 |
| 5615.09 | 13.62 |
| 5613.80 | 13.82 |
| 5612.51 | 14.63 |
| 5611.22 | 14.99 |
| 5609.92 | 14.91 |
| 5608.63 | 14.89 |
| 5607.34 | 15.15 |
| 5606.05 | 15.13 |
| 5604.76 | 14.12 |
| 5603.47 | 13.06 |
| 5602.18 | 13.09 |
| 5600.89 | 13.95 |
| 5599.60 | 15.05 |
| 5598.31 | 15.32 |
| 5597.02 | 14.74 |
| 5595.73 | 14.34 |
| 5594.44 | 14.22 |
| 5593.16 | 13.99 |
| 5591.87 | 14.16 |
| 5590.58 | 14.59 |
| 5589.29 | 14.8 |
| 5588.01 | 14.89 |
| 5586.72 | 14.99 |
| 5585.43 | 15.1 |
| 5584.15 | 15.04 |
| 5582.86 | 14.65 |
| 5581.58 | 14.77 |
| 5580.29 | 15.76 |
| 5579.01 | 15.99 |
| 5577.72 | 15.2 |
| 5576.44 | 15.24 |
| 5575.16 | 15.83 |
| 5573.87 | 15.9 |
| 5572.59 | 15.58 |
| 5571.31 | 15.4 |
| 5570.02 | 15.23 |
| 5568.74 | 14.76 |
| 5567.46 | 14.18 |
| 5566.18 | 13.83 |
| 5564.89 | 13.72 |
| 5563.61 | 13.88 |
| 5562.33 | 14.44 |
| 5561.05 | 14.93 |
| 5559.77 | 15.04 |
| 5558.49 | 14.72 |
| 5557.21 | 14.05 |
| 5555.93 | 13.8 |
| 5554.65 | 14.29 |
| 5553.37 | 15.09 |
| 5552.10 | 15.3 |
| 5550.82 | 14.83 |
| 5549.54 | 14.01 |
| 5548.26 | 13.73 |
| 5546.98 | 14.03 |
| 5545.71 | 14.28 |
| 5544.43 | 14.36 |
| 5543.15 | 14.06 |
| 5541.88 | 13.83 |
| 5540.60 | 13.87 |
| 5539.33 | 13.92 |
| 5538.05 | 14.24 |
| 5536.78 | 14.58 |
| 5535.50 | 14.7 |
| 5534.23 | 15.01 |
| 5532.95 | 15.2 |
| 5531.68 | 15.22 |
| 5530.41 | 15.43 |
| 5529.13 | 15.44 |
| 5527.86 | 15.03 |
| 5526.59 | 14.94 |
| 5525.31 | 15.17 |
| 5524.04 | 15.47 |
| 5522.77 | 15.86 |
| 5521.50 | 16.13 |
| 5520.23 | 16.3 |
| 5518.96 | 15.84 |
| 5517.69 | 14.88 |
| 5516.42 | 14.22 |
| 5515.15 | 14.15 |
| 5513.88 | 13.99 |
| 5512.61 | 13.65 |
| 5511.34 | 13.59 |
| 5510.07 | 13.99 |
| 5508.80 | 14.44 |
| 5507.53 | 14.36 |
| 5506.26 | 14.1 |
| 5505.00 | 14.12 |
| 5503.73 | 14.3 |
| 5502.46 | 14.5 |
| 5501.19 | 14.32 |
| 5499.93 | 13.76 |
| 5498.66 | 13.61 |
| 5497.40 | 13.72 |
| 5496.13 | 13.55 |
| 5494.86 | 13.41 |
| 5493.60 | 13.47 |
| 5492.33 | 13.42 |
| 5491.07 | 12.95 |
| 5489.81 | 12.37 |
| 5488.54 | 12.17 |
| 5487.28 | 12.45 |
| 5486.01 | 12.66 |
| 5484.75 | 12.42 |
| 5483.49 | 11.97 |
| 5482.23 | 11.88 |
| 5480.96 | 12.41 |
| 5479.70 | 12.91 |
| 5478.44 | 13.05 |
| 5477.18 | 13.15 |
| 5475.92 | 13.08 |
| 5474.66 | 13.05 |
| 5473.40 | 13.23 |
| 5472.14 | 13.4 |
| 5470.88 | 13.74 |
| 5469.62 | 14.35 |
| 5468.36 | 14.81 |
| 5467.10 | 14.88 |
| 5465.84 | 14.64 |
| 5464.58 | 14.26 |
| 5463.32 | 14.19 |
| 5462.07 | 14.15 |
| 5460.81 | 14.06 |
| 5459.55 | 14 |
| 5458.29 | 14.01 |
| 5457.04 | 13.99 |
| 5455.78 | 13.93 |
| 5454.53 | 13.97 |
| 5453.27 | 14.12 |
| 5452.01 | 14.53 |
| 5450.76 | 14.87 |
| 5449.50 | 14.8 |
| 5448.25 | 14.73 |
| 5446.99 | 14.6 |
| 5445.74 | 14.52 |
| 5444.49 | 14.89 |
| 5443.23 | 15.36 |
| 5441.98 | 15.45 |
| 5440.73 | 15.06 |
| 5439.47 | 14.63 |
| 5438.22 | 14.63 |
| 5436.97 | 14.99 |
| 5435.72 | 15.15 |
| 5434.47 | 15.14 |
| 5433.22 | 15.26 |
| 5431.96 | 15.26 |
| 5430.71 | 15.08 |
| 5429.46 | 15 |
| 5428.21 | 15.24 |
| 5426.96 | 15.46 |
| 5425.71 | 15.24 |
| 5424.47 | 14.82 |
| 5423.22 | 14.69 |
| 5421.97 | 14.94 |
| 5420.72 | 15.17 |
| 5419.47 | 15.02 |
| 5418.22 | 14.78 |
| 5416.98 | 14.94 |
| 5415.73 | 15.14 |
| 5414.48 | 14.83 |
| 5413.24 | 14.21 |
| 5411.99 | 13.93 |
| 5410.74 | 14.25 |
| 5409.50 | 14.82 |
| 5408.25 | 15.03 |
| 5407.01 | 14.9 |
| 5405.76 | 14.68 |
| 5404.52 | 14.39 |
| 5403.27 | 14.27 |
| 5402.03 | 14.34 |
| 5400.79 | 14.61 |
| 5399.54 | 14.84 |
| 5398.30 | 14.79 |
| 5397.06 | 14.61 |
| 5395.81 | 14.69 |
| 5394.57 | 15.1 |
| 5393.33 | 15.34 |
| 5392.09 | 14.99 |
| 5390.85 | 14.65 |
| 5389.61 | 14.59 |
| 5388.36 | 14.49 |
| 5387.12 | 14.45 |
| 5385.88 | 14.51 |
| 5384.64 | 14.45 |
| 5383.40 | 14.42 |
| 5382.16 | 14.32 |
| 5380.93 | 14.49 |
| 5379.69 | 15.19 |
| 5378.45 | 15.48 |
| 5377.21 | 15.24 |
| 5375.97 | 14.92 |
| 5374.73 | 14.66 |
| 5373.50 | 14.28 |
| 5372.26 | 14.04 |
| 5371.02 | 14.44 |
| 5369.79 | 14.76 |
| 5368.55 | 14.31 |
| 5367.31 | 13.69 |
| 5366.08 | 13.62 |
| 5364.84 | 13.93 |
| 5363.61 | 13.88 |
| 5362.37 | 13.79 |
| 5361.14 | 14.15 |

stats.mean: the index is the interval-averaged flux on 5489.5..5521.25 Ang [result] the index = 14.1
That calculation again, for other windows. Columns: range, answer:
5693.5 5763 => 13.4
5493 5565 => 14.5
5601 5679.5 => 13.5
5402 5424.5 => 14.7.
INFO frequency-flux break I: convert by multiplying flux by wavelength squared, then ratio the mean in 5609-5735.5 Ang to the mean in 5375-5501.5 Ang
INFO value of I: 1.02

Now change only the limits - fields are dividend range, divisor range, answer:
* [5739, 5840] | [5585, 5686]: 0.97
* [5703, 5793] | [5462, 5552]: 1.02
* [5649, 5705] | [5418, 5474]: 0.99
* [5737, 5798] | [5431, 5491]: 1.05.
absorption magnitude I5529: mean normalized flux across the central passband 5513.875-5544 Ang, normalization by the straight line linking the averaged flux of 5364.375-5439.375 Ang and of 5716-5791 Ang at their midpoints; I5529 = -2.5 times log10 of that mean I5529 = -0.06 mag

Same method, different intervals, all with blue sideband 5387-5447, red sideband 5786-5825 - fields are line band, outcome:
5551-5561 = -0.05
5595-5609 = -0.05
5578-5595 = -0.08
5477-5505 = 0.10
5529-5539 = -0.06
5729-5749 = -0.05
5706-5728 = -0.03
